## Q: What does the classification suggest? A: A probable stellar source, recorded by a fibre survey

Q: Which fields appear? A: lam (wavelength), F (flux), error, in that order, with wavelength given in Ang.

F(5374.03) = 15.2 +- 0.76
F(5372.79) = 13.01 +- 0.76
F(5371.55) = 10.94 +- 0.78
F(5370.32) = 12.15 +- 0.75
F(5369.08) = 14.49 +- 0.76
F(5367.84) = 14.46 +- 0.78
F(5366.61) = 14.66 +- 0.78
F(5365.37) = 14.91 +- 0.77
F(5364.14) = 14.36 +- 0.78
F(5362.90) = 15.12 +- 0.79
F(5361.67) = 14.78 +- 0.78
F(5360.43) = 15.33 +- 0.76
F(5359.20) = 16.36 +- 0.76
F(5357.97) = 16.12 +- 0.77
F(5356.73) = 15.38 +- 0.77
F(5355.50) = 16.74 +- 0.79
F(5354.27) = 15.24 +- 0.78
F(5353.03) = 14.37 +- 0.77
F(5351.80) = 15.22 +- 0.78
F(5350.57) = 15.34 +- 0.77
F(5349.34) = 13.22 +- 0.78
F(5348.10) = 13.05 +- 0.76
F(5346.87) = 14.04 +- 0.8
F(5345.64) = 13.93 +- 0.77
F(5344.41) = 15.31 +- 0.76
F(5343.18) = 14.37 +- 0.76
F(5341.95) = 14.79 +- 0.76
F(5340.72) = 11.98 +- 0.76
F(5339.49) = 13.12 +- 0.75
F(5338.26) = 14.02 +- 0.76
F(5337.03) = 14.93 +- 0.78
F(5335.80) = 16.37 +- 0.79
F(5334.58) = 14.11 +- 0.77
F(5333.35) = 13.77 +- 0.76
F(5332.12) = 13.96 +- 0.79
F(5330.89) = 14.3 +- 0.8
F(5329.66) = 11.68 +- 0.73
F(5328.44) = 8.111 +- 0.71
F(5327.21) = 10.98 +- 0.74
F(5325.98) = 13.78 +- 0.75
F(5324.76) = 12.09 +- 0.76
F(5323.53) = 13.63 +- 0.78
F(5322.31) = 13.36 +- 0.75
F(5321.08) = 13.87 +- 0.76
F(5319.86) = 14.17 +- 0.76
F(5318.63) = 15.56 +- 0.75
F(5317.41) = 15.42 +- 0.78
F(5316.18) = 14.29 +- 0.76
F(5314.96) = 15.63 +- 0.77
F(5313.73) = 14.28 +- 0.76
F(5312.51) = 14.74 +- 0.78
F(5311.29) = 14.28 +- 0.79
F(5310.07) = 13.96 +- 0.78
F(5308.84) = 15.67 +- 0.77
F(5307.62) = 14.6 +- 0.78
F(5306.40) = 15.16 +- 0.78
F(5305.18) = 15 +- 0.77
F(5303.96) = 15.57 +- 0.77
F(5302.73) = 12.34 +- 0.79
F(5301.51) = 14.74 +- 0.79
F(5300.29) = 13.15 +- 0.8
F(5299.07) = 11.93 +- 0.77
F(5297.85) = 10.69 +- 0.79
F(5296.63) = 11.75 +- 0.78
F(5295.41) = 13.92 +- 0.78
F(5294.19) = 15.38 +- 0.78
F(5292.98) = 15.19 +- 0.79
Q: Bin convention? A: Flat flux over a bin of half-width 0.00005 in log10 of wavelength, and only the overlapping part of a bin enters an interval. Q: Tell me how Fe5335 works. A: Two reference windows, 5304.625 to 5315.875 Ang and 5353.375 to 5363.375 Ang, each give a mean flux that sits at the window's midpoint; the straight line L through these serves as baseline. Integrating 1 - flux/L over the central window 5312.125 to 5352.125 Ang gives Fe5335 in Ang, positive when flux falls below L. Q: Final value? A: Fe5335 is 3.48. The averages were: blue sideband 14.8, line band 13.8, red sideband 15.6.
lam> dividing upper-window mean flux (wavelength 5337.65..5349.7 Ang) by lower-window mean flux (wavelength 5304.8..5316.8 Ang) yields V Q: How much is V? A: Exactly 0.93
